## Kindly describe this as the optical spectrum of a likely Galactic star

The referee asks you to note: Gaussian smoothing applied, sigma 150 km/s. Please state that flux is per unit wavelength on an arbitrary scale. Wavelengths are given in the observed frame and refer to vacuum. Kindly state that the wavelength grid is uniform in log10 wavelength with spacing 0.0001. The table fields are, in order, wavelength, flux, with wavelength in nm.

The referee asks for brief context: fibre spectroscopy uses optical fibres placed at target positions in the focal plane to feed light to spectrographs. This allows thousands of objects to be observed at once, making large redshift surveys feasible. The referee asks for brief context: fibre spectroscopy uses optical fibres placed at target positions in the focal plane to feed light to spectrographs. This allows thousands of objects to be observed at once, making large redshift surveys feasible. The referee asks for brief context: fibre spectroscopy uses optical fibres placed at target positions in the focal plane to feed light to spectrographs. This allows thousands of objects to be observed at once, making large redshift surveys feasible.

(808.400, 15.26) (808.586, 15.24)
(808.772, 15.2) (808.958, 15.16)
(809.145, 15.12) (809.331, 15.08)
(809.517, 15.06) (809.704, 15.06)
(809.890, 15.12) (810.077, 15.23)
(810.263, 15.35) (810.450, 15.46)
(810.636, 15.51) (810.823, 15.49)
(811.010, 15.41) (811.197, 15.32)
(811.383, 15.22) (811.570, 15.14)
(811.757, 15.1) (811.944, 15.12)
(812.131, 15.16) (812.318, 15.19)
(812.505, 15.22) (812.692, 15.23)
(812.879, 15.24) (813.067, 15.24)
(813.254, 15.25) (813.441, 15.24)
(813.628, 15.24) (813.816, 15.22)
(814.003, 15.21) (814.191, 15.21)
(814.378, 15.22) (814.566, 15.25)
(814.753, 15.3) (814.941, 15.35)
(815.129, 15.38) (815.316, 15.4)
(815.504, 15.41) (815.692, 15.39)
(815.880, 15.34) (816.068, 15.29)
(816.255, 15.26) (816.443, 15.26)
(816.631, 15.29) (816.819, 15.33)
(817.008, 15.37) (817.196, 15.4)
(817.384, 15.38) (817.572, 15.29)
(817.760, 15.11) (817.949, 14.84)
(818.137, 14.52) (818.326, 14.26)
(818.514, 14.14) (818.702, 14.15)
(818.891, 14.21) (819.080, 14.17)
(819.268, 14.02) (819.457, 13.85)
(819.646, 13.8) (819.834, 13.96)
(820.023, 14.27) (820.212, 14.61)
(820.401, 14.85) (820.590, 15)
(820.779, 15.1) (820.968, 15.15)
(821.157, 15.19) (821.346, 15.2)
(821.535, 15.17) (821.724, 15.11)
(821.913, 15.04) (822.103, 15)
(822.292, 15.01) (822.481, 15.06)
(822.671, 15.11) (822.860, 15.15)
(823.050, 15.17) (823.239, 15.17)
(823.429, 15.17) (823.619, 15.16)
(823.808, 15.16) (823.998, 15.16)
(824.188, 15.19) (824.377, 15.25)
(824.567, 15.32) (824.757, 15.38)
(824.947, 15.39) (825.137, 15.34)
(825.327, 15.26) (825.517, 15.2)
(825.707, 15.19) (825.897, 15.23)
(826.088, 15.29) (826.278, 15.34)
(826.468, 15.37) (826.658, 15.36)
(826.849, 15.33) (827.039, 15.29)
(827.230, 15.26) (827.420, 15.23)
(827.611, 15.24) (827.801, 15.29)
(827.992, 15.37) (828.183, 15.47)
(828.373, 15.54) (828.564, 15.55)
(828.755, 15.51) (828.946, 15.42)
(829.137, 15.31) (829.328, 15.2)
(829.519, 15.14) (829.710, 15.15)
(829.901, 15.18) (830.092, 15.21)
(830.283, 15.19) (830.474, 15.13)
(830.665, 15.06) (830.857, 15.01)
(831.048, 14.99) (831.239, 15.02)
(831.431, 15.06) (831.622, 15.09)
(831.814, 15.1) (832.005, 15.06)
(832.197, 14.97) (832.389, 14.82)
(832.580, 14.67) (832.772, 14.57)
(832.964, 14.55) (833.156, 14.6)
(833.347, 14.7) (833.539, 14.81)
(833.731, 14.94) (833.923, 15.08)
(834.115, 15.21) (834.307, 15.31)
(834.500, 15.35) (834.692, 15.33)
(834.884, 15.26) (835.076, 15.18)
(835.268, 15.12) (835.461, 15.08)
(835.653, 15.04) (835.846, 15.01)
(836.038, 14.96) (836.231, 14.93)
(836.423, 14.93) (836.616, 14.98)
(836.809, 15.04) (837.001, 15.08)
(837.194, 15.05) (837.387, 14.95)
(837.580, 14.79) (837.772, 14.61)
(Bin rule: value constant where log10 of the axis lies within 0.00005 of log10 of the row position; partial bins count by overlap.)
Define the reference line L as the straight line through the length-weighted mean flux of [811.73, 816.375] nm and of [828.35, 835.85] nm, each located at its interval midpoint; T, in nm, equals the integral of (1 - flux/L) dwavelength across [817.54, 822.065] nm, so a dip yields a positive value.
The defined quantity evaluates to 0.17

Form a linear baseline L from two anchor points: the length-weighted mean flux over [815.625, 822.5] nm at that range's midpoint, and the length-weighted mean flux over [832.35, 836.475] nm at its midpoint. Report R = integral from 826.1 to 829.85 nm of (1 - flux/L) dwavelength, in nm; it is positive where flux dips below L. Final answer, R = -0.10 nm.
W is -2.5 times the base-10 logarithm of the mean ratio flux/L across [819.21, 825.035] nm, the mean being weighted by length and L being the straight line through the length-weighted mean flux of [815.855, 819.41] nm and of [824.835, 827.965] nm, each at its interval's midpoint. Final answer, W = 0.01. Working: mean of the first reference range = 14.9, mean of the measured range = 14.9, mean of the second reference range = 15.3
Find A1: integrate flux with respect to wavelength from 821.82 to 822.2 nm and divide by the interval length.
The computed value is 15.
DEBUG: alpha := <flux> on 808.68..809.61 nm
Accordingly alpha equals 15.1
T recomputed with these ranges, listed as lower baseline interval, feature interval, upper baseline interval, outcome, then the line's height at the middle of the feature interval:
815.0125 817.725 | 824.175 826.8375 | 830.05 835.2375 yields -0.02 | 15.2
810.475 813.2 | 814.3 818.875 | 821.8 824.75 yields 0.03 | 15.2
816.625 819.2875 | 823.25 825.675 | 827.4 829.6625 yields -0.02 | 15.1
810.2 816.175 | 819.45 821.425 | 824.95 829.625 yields 0.08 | 15.3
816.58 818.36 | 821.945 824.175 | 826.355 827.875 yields 0.01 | 15.2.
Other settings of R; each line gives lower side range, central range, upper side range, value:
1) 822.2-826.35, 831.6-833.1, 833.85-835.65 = 0.04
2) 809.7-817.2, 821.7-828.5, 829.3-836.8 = -0.05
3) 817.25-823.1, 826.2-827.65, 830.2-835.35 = -0.04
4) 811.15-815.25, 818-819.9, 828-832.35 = 0.14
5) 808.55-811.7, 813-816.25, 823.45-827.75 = -0.01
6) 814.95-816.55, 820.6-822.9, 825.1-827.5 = 0.03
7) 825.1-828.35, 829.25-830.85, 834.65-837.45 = 0.01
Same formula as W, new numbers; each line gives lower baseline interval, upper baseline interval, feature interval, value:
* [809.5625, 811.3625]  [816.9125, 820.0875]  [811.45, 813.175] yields 0.00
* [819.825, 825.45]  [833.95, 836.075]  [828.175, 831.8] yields -0.01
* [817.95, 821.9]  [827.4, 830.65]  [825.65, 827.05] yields -0.02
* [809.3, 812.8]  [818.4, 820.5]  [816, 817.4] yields -0.06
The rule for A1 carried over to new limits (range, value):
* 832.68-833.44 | 14.6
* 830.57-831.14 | 15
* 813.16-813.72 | 15.3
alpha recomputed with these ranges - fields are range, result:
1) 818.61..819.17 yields 14.2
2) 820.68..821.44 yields 15.2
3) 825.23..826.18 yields 15.2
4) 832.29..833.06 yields 14.6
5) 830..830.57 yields 15.2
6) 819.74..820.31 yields 14.3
